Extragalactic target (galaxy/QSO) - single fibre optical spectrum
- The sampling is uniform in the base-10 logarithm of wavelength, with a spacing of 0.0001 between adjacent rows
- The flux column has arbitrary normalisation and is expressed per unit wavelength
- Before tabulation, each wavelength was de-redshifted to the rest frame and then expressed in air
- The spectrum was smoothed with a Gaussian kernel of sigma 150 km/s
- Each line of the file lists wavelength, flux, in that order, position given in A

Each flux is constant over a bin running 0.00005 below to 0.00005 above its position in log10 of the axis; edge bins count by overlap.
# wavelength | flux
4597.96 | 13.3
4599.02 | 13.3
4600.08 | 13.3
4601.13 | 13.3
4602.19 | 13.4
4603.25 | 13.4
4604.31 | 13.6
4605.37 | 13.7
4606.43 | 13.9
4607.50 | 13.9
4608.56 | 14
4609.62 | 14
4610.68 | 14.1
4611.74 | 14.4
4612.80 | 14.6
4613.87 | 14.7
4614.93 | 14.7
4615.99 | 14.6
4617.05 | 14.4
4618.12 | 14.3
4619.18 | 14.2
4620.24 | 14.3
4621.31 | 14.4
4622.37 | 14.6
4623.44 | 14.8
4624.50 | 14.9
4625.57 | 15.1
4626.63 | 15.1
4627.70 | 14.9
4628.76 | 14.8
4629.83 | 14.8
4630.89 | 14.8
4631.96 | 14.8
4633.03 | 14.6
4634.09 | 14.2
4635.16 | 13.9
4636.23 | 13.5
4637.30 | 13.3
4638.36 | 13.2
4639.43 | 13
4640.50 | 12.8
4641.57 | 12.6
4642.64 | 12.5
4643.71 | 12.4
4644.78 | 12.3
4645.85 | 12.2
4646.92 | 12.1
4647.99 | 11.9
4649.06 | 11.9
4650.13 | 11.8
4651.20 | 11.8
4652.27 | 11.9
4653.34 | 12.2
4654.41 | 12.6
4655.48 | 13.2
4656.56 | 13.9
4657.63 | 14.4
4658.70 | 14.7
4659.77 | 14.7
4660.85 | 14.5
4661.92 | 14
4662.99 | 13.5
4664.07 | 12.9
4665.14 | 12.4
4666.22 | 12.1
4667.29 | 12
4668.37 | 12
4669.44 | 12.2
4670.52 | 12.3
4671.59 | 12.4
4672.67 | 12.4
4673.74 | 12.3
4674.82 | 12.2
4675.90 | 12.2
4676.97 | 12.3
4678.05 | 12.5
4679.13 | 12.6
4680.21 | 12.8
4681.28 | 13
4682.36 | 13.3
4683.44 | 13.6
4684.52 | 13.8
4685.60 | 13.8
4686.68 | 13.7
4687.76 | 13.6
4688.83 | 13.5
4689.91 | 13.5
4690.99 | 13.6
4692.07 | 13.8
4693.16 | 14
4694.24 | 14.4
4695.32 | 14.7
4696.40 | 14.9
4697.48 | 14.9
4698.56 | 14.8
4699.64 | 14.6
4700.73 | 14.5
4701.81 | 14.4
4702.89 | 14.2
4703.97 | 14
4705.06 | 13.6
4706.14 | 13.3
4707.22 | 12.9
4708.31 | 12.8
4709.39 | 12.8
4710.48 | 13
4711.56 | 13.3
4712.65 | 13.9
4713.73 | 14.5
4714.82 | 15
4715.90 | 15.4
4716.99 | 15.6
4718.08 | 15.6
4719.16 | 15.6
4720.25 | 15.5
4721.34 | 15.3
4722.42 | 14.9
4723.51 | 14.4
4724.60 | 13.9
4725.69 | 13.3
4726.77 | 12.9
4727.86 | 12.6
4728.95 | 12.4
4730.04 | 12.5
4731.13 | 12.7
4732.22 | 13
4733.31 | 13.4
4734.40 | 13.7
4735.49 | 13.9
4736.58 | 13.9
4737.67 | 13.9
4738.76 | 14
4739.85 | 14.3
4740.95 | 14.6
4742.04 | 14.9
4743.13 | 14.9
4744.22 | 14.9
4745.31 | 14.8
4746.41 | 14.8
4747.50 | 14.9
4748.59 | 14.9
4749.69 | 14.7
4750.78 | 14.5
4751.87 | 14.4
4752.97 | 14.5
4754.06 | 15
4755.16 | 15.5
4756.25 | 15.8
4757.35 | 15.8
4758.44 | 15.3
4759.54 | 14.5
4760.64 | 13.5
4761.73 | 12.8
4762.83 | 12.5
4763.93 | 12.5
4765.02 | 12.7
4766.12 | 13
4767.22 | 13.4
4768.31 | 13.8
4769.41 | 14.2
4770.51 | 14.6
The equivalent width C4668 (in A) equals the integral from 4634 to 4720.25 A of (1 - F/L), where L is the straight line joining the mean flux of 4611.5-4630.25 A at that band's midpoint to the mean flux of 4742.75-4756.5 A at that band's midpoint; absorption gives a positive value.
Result 8.1 A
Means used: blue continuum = 14.6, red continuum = 14.9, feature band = 13.4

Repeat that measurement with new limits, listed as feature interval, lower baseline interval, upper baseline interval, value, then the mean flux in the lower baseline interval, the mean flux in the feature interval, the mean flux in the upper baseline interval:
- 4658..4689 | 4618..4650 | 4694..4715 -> 1.9 A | 13.7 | 13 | 14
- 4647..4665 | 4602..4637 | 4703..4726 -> 1.5 A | 14.3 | 13.1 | 14.2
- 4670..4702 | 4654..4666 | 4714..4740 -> 0.8 A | 13.7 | 13.5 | 14.1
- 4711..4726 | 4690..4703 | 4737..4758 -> -0.2 A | 14.4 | 14.7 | 14.8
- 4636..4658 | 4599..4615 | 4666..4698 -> 1.4 A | 13.9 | 12.6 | 13.2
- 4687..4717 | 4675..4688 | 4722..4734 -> -2.0 A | 13.1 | 14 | 13.3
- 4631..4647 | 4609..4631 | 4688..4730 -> 1.4 A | 14.6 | 13.2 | 14.1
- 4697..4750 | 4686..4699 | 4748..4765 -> 0.4 A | 14.1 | 14.1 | 14.4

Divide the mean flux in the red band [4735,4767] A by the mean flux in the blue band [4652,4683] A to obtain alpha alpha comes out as 1.11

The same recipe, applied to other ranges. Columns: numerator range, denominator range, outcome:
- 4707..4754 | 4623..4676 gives 1.07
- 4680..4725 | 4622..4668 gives 1.05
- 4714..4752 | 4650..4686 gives 1.11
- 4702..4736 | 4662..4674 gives 1.11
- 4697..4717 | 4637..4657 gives 1.12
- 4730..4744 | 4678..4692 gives 1.04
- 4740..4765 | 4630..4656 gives 1.12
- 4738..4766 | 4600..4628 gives 1.01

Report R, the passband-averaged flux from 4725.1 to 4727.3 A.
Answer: 13.2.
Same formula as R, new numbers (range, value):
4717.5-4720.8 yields 15.6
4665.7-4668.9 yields 12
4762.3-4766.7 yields 12.7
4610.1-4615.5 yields 14.5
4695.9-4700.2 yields 14.8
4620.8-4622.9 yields 14.5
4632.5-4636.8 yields 14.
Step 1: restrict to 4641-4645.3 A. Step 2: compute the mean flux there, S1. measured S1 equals 12.4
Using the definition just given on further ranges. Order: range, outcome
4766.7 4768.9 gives 13.6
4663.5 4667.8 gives 12.4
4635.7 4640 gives 13.3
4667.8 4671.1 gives 12.2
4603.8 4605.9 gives 13.7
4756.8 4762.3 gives 14.4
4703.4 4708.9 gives 13.3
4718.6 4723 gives 15.3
